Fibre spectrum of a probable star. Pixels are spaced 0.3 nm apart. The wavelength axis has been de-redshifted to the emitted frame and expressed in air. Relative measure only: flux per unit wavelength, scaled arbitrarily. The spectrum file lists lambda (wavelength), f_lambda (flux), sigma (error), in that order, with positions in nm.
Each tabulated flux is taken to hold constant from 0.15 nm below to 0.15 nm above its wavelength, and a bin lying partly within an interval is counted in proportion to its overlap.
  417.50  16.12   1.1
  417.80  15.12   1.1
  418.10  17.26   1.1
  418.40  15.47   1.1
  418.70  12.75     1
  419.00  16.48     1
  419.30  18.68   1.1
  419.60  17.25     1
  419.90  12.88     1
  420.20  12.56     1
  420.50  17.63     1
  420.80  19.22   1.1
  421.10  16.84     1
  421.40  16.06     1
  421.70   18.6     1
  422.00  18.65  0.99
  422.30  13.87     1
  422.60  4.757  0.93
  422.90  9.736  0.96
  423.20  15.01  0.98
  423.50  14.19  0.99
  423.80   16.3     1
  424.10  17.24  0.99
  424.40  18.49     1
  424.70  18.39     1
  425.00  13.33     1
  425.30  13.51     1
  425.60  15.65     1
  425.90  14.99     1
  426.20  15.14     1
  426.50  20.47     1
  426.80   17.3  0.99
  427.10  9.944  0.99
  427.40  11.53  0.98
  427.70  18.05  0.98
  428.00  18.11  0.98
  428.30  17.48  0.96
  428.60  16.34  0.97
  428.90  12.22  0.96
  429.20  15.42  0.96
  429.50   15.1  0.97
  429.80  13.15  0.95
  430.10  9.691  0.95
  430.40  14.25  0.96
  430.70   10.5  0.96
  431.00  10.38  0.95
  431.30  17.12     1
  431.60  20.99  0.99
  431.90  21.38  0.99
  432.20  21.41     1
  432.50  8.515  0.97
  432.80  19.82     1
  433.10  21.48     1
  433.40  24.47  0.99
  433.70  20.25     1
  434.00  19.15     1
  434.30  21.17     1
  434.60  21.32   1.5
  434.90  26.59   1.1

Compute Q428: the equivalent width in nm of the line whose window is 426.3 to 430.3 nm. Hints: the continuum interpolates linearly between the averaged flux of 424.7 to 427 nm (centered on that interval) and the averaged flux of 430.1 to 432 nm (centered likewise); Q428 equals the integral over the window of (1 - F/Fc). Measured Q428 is 0.14 nm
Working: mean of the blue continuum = 15.8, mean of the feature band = 15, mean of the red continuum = 15.1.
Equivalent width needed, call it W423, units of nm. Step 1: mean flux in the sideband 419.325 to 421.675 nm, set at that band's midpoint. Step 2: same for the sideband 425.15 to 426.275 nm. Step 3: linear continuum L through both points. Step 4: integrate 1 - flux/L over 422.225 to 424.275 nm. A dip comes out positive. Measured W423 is 0.32 nm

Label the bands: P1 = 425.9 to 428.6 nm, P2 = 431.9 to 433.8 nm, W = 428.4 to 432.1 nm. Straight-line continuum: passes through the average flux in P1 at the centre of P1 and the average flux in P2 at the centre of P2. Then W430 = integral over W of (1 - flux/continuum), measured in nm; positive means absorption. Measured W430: 0.63 nm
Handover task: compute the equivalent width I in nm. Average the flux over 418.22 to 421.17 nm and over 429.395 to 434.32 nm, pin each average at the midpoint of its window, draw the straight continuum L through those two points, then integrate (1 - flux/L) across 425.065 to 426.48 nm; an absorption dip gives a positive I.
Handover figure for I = 0.102 nm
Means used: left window 16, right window 16.9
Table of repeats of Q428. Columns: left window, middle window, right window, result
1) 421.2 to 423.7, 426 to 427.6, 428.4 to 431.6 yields -0.13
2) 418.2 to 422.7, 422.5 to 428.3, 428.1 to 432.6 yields 0.11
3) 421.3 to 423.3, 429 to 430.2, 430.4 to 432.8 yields 0.15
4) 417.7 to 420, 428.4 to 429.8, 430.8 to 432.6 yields 0.15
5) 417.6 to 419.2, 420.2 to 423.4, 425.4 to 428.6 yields 0.15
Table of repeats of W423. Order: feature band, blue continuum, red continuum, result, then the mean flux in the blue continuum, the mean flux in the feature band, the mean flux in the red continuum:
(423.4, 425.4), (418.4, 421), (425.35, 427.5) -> -0.096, 15.9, 16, 15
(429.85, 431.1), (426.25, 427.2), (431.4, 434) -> 0.474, 16.1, 11.4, 19.7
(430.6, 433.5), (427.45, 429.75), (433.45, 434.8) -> 0.231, 15.8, 17.6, 21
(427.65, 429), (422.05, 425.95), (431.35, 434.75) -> 0.040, 14.4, 16.5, 19.9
